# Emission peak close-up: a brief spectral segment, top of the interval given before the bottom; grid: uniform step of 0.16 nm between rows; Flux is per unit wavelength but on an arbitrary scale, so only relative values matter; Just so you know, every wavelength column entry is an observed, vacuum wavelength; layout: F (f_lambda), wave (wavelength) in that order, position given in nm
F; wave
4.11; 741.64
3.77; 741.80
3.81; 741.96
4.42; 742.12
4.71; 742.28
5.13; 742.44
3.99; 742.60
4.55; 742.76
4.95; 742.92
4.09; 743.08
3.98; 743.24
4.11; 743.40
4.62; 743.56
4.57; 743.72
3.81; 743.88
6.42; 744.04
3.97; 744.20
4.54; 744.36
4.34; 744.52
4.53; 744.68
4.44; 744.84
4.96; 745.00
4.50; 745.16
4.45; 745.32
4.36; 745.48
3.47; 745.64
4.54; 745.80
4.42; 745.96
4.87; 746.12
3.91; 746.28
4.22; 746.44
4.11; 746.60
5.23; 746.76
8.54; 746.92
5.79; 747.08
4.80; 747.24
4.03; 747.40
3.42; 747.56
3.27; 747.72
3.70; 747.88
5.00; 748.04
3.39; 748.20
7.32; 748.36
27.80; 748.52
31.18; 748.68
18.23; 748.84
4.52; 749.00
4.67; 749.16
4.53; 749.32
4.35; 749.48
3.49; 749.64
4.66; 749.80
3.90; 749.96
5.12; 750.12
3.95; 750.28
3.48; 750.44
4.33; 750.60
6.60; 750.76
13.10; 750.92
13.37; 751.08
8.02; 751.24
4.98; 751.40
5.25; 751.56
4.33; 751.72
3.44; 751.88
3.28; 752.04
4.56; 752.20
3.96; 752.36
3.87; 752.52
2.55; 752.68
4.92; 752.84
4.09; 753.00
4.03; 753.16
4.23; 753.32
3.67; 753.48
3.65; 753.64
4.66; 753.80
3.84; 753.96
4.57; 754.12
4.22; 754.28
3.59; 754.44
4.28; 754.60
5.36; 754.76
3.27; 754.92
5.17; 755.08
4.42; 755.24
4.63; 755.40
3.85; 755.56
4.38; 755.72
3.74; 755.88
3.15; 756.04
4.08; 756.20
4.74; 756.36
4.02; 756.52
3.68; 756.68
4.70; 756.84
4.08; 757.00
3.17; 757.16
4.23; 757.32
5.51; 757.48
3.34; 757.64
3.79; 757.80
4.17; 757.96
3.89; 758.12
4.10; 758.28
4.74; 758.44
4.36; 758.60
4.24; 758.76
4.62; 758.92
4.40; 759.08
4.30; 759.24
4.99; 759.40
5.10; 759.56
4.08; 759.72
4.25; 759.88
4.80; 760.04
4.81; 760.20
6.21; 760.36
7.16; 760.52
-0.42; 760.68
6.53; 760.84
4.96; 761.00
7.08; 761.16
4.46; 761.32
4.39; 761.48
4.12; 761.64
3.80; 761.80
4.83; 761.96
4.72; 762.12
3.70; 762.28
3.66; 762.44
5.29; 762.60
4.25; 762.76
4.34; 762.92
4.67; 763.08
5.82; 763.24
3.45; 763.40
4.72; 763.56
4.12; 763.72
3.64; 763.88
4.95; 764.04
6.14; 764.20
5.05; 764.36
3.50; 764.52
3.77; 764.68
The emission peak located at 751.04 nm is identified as [N II] 6583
